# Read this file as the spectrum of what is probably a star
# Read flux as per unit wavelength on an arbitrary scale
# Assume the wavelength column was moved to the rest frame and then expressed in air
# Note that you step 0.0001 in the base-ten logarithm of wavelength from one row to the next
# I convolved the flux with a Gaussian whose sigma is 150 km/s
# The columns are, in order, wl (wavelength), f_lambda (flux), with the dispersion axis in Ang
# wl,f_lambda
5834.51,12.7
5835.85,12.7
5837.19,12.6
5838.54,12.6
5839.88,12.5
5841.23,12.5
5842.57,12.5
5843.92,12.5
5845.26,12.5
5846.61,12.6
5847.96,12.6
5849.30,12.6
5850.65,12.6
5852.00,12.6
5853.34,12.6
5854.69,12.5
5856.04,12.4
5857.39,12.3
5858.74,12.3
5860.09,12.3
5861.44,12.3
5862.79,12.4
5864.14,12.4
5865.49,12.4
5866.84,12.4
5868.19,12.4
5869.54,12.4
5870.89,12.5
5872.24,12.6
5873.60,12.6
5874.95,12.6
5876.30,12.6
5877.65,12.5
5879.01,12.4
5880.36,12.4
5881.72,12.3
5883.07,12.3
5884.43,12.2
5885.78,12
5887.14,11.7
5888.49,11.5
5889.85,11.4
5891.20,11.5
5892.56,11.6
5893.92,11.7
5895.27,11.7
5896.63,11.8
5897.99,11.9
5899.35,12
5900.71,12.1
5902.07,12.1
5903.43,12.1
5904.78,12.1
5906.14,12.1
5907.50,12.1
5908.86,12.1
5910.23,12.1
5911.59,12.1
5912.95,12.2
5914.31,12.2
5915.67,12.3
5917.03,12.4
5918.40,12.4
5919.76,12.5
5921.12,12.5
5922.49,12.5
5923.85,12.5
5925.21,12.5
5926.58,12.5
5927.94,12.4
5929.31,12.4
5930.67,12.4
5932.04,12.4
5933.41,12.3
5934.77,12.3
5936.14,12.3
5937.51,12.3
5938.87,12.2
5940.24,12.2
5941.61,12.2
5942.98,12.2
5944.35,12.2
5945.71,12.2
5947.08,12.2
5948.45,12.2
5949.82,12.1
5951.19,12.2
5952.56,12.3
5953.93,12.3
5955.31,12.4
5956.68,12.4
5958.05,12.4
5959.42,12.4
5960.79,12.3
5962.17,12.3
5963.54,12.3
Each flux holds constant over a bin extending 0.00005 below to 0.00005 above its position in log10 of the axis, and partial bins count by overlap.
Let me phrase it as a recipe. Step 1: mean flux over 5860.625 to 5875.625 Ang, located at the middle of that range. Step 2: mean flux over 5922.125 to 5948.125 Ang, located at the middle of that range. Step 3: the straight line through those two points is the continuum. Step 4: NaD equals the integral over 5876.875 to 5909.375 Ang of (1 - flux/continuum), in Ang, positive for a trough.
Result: 1.11 Ang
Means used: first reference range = 12.5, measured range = 12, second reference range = 12.3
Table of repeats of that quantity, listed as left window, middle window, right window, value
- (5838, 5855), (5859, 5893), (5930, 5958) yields 0.6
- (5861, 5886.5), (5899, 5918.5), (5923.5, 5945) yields 0.3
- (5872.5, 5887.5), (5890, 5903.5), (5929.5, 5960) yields 0.6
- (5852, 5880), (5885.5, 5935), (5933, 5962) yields 0.9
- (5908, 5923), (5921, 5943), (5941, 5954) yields -0.2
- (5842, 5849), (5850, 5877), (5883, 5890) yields -0.5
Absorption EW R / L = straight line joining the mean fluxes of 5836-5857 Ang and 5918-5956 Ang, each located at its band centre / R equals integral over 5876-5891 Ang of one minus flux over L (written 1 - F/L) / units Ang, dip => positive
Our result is 0.45 Ang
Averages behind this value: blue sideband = 12.5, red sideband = 12.3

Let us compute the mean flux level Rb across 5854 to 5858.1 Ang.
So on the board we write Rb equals 12.4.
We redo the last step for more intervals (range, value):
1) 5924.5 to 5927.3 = 12.5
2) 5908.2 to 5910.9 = 12.1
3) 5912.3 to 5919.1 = 12.3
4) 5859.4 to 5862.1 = 12.3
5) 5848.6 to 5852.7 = 12.6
